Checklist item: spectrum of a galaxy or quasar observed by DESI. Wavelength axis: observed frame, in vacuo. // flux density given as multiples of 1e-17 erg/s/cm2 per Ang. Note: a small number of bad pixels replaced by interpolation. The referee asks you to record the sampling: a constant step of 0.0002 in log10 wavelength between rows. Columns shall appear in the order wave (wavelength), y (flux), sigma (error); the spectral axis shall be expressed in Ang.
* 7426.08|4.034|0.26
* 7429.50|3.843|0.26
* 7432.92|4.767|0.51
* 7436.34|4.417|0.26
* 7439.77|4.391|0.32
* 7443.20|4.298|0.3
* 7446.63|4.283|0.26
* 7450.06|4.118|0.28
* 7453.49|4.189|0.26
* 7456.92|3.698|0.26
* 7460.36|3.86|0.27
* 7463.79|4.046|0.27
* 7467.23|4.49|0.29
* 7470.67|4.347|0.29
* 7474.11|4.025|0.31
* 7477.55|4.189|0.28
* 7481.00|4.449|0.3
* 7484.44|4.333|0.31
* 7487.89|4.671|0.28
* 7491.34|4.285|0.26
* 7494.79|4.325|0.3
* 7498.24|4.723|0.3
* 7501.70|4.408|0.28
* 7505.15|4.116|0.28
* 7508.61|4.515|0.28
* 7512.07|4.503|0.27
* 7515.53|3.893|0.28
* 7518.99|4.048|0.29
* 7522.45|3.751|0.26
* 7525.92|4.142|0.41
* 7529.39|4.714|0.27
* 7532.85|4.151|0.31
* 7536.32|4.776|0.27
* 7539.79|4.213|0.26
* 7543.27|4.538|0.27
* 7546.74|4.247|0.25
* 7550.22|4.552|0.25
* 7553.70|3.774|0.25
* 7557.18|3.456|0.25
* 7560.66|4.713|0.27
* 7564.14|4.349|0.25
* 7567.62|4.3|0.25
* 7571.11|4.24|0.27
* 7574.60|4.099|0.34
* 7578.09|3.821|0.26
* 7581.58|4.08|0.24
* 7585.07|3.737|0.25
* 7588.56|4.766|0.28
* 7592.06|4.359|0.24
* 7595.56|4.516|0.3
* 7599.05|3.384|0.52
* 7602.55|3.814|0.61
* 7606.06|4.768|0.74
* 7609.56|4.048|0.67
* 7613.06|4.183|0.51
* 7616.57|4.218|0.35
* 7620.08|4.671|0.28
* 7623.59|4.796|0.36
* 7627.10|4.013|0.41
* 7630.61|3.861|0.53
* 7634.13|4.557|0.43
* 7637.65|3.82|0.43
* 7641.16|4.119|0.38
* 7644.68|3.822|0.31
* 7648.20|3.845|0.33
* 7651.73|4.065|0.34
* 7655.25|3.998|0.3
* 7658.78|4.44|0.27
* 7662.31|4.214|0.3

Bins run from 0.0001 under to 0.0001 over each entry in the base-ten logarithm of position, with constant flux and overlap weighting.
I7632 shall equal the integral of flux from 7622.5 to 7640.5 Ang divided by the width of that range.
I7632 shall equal 4.18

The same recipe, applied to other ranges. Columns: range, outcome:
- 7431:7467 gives 4.22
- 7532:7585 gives 4.21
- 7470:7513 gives 4.37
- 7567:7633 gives 4.19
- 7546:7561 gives 4.09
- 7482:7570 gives 4.3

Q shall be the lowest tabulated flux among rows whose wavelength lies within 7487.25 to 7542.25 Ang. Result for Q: 3.751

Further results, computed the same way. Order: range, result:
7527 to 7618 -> 3.384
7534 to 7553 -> 4.213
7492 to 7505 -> 4.325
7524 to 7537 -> 4.142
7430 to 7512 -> 3.698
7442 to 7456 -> 4.118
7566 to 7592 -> 3.737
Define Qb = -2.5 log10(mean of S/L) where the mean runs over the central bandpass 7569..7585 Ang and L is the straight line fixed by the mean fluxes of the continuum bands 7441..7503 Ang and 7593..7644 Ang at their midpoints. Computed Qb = 0.048 mag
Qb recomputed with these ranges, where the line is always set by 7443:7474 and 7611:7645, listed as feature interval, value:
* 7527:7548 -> -0.07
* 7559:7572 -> -0.06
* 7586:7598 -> -0.06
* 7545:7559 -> 0.05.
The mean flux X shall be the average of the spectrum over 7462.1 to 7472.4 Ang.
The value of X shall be 4.29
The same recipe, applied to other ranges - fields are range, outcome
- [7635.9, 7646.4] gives 3.92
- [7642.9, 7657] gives 3.93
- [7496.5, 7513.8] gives 4.45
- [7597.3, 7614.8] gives 4.04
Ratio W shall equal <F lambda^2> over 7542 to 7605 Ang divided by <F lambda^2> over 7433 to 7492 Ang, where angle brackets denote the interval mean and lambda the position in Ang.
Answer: 1.01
